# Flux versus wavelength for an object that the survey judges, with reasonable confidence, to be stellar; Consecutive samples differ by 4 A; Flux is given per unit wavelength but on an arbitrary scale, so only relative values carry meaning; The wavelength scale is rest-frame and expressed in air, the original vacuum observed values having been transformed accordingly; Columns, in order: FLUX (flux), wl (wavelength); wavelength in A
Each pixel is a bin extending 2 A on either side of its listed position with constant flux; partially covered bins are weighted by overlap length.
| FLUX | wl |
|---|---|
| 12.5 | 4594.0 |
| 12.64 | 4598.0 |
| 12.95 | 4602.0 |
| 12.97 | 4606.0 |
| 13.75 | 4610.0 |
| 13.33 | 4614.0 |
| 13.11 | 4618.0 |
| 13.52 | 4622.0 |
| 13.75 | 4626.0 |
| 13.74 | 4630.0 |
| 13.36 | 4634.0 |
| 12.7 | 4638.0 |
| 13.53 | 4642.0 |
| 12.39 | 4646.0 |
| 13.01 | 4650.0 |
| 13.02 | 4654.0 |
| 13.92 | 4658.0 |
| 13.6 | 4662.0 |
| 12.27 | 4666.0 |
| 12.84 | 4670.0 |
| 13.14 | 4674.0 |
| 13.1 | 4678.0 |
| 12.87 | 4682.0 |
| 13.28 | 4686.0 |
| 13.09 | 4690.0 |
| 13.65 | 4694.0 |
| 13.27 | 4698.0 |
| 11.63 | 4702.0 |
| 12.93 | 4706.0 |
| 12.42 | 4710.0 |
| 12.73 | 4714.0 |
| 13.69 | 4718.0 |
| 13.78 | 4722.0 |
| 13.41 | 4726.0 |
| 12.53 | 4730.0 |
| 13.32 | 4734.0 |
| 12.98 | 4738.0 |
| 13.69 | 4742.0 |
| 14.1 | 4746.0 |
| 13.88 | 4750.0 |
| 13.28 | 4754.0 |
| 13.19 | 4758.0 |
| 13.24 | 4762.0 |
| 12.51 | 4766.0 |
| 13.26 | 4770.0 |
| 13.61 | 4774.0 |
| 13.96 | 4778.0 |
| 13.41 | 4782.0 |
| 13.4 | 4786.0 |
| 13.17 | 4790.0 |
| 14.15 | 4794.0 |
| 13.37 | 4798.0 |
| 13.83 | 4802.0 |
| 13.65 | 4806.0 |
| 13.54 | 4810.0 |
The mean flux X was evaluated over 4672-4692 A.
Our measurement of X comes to 13.1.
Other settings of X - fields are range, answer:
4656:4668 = 13.3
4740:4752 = 13.9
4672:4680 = 13.1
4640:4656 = 13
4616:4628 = 13.5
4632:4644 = 13.2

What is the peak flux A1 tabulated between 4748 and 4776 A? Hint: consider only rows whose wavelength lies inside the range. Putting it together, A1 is 13.88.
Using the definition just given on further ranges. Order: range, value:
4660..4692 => 13.6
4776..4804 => 14.15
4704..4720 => 13.69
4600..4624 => 13.75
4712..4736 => 13.78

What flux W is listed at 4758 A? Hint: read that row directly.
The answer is 13.19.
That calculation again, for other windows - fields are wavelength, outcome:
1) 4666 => 12.27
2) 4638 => 12.7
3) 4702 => 11.63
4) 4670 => 12.84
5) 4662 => 13.6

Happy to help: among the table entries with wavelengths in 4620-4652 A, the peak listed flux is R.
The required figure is 13.75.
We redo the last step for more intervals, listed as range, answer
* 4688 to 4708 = 13.65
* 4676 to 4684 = 13.1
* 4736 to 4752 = 14.1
